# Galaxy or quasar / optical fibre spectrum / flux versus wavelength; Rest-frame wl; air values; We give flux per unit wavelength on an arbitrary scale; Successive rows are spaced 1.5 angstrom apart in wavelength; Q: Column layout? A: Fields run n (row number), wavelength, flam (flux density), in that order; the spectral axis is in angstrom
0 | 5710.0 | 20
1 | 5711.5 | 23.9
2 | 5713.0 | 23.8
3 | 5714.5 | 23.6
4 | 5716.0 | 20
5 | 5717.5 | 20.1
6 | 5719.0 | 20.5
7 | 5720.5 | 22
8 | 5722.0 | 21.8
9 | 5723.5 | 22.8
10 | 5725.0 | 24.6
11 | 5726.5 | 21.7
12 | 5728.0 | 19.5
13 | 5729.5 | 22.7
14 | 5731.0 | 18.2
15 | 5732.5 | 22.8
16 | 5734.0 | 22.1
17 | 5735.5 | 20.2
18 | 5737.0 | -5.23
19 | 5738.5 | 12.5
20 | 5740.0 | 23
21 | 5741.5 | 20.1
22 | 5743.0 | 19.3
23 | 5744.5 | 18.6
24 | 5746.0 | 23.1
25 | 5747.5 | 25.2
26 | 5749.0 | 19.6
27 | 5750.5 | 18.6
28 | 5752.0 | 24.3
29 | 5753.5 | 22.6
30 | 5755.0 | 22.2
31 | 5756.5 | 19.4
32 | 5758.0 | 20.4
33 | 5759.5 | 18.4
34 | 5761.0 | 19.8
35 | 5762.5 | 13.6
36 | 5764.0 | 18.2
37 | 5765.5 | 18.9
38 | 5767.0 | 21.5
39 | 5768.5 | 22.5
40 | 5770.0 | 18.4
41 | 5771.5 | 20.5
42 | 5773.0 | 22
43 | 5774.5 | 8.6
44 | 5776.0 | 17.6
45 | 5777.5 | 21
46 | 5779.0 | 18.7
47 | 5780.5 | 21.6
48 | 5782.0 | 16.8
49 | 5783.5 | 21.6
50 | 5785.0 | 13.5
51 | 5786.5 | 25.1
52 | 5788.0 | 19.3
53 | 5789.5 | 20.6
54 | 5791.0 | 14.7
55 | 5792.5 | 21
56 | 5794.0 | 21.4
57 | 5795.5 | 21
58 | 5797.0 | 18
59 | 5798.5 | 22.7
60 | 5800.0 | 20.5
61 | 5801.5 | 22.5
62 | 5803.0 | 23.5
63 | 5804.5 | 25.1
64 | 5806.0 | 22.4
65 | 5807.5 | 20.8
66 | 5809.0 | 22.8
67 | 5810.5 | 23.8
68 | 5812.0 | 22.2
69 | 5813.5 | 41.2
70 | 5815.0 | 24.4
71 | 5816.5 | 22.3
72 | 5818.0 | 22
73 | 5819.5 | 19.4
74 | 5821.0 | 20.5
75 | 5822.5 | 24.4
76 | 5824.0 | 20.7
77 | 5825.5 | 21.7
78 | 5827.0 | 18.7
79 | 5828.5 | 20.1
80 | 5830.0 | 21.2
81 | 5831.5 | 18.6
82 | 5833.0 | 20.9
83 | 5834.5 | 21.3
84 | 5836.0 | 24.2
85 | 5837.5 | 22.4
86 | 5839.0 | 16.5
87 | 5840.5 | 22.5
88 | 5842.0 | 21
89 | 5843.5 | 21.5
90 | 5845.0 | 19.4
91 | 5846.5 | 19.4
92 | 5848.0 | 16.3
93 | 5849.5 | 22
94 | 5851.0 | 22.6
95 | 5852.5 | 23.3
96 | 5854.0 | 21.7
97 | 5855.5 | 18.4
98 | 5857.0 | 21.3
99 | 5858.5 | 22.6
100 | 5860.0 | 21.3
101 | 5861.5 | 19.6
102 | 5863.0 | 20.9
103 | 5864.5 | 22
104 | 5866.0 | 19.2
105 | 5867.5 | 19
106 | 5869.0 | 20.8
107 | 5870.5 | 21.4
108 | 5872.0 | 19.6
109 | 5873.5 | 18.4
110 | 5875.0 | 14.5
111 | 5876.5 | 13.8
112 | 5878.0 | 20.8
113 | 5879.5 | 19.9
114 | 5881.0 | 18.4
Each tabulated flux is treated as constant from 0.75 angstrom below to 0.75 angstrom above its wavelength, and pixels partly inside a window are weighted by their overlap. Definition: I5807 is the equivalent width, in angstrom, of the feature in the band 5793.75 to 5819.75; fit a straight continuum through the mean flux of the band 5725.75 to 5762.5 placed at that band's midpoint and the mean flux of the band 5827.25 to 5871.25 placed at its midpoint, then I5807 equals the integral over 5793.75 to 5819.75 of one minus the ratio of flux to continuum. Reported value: -3.9 angstrom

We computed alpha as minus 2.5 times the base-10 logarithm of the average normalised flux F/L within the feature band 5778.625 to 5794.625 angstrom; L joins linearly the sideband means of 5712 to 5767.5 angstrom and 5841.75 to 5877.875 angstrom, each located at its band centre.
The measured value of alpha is 0.03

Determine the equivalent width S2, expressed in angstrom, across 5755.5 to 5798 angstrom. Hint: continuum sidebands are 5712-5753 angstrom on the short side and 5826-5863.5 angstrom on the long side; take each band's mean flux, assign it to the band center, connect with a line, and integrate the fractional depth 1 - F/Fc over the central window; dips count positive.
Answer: 2.7 angstrom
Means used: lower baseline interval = 20.2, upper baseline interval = 20.7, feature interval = 19.1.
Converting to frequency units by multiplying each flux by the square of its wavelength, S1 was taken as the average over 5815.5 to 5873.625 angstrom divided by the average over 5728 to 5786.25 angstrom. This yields 1.12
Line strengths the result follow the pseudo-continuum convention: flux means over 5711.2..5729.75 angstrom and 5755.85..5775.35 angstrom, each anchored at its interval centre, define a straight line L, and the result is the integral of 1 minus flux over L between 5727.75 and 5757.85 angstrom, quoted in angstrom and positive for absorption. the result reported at 1.2 angstrom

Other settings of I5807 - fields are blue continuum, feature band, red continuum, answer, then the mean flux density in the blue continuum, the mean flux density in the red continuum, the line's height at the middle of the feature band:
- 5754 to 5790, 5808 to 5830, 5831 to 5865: -3.1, 19.2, 20.9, 20.2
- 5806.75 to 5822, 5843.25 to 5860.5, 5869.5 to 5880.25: -0.3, 23.9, 18.4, 20.5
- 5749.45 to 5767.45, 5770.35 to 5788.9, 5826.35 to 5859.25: 1.1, 19.8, 20.7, 20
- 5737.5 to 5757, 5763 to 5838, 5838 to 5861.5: -1.9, 20.3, 20.6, 20.5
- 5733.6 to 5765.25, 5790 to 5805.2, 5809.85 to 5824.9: 1.0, 18.8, 24.1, 22.5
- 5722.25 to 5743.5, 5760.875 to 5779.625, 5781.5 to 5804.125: 1.2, 18.9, 20.3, 19.8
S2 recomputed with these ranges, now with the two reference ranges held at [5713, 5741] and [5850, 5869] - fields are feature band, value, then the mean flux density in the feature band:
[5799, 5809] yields -1.0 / 22.5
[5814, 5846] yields -0.9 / 21.3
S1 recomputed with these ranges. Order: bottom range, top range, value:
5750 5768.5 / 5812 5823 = 1.26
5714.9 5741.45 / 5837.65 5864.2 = 1.11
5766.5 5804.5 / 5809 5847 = 1.12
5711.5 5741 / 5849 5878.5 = 1.06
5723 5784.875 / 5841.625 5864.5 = 1.11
